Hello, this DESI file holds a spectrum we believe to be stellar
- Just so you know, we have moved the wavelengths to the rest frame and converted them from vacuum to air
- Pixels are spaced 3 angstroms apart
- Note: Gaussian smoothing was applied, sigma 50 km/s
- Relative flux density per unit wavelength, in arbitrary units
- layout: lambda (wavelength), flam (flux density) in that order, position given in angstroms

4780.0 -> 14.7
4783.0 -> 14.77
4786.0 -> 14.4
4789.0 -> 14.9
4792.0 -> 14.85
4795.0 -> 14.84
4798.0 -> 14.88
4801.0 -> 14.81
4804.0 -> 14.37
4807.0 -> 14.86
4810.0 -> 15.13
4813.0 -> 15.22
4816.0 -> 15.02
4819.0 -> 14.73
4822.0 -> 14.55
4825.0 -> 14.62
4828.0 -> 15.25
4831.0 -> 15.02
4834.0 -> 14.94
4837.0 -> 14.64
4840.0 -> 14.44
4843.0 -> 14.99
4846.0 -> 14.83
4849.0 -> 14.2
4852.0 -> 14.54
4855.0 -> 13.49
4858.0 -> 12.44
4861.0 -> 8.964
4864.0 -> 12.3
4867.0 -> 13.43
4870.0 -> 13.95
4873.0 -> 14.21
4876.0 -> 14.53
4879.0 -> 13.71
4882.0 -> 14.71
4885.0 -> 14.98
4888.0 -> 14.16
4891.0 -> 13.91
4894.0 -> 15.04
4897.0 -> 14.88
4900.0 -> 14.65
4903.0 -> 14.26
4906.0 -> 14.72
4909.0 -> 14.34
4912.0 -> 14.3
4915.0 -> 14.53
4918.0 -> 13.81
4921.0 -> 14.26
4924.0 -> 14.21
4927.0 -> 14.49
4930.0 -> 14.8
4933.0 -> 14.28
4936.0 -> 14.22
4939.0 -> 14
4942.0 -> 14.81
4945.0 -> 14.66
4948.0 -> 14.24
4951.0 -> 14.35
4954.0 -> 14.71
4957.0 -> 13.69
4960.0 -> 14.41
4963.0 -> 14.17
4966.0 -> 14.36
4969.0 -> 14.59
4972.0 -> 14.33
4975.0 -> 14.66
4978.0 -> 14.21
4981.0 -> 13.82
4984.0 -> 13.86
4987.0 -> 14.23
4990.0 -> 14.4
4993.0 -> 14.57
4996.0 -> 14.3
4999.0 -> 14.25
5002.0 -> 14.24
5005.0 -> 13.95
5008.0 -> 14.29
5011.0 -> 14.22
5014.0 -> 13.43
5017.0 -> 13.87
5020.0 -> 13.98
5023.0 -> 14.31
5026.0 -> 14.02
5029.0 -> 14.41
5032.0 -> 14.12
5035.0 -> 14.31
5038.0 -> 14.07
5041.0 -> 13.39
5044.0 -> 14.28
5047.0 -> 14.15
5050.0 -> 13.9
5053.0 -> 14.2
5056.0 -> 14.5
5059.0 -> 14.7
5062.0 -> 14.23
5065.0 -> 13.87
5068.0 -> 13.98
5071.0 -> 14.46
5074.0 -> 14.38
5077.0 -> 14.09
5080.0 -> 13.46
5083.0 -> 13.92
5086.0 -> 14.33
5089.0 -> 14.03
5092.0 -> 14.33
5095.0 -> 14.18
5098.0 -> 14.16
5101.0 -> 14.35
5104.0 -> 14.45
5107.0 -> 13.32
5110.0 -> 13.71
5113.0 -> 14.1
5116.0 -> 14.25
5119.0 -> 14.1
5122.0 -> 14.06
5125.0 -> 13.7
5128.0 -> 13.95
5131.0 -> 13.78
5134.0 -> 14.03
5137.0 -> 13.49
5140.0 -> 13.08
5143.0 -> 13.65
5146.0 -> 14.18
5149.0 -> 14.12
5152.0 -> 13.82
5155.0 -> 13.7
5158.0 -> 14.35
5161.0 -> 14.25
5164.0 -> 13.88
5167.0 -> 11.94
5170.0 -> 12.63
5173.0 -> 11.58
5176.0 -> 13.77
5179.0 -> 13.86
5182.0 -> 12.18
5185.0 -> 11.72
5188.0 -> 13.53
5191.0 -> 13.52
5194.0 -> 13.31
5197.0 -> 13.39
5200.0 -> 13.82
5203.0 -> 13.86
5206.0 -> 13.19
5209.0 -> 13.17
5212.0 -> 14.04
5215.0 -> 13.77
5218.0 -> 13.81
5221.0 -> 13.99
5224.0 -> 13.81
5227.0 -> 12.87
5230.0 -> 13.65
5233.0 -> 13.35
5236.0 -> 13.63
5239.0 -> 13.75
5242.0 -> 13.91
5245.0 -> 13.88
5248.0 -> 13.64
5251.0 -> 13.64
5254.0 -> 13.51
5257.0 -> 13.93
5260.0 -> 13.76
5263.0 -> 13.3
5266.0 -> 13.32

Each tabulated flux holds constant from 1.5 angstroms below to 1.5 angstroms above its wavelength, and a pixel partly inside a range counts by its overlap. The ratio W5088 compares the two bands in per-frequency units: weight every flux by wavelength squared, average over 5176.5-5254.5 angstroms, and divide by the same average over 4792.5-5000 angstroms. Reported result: 1.07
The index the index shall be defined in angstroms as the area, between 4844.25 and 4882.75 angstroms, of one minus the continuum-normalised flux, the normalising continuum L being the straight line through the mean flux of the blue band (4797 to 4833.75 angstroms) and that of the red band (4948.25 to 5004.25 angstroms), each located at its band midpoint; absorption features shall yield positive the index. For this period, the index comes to 3.2 angstroms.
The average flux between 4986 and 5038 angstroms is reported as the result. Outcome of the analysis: 14.2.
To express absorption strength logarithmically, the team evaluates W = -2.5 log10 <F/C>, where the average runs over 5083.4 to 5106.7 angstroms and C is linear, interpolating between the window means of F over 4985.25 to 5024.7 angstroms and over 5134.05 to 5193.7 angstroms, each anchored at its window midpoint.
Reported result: -0.04 mag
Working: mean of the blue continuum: 14.2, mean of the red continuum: 13.3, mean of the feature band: 14.2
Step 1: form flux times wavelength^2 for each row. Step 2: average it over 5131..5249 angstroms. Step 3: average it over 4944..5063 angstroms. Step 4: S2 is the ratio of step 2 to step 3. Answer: 1.02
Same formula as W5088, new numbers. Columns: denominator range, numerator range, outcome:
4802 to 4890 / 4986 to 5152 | 1.08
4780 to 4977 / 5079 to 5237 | 1.06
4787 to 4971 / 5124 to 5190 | 1.04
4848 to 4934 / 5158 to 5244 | 1.08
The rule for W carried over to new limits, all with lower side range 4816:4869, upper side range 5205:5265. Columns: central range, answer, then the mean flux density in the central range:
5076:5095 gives -0.02 mag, 14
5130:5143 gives 0.01 mag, 13.6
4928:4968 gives -0.04 mag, 14.4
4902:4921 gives -0.03 mag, 14.3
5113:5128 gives -0.02 mag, 14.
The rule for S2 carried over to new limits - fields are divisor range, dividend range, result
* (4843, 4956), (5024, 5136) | 1.07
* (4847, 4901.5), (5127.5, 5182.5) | 1.09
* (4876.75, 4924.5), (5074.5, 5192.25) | 1.04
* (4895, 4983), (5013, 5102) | 1.03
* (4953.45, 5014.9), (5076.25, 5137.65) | 1.03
